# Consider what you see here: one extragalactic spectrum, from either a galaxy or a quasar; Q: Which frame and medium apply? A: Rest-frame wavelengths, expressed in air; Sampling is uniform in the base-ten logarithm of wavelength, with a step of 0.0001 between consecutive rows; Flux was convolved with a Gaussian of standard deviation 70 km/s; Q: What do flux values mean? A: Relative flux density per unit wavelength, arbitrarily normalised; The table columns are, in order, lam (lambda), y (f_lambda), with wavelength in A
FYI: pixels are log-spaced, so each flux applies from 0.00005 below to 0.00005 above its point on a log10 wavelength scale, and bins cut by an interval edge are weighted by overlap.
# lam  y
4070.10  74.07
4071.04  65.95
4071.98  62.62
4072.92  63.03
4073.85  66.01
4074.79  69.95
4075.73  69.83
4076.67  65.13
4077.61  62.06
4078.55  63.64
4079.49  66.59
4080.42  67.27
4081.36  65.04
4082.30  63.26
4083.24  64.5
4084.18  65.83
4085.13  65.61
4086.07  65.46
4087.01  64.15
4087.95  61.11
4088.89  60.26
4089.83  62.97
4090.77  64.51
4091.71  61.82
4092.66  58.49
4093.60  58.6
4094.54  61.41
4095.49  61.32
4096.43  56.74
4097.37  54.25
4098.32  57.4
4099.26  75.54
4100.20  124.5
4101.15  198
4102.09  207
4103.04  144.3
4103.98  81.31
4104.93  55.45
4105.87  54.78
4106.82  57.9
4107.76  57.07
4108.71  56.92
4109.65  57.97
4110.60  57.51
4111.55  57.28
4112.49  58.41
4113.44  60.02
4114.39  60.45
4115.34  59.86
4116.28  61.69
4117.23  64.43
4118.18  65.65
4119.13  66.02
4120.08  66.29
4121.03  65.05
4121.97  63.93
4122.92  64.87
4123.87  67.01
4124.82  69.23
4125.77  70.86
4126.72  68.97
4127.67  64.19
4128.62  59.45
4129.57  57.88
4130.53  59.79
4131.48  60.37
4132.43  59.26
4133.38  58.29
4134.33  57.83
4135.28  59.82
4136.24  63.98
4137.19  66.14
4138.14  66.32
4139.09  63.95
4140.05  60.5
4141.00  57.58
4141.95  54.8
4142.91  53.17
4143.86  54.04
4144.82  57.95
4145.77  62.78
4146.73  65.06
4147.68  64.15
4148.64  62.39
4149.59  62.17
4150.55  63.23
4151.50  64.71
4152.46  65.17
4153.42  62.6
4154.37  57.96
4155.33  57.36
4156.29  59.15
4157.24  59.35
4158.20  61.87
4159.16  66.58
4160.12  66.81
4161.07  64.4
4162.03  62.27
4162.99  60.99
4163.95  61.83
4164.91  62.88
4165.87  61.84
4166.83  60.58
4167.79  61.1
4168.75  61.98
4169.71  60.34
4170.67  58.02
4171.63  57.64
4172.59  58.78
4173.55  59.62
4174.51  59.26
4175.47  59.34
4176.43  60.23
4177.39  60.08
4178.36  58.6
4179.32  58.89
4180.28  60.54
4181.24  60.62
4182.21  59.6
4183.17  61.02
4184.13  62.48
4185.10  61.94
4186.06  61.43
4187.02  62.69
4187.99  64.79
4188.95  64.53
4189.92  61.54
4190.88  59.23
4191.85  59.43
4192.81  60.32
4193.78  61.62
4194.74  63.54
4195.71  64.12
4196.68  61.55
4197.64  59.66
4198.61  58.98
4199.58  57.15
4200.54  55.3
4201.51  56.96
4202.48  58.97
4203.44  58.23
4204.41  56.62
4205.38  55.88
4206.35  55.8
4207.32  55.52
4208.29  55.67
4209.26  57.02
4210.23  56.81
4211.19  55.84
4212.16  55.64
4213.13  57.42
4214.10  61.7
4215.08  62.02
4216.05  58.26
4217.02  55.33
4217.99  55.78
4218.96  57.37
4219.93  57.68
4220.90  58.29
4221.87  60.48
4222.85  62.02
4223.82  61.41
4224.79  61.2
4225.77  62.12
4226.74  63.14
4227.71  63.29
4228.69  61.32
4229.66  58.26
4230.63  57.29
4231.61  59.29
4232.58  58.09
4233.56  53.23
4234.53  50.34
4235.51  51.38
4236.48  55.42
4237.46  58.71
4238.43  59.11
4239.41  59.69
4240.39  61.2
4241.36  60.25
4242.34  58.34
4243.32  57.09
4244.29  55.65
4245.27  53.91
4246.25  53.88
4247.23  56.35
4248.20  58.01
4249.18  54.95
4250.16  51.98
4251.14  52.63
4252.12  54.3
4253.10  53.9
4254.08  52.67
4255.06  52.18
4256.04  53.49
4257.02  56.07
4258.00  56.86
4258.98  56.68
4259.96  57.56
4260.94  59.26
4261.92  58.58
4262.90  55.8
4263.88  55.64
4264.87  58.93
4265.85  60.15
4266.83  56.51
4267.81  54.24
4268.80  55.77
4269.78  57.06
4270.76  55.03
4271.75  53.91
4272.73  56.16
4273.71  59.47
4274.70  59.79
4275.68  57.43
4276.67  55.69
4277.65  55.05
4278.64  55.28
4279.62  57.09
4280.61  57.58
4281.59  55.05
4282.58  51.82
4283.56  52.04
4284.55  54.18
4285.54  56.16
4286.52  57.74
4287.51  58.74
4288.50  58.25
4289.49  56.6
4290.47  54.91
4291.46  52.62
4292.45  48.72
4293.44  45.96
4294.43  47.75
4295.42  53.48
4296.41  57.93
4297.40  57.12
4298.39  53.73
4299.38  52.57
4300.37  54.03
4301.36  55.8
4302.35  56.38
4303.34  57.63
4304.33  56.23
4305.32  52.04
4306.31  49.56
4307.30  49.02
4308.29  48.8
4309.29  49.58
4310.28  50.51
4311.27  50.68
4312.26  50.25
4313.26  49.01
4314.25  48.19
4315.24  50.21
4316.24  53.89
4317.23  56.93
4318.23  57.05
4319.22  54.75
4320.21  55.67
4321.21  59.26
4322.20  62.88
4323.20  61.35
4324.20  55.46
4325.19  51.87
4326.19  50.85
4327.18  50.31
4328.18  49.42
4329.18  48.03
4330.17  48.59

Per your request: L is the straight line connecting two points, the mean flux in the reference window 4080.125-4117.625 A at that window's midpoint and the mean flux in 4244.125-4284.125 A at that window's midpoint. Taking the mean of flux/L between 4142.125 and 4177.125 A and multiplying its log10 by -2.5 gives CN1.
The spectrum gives 0.089 mag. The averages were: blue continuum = 72.3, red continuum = 55.7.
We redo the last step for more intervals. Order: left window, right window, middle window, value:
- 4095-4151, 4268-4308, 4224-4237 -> 0.03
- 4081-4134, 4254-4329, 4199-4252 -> 0.05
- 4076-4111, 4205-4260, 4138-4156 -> 0.11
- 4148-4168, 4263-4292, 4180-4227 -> 0.01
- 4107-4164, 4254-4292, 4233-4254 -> 0.03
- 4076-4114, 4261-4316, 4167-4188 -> 0.08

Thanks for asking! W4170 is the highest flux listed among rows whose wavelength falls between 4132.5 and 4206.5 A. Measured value 66.81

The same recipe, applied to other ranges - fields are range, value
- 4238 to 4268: 61.2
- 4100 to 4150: 207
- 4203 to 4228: 63.29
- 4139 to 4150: 65.06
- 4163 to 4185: 62.88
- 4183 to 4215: 64.79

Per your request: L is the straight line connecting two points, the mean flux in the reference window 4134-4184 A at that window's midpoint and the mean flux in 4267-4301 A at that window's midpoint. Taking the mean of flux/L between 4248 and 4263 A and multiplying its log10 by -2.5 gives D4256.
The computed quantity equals 0.02 mag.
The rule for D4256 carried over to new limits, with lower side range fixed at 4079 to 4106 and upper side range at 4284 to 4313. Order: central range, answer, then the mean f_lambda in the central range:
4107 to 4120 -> 0.240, 60.4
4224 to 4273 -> 0.046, 56.8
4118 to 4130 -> 0.136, 65.4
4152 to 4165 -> 0.130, 62.1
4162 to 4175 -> 0.140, 60.4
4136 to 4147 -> 0.191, 60.4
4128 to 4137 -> 0.216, 59.9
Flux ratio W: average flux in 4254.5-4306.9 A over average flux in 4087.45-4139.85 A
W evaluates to 0.79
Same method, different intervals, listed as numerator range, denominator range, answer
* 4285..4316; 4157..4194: 0.87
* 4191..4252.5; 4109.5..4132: 0.92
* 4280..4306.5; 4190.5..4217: 0.93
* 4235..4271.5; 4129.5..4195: 0.92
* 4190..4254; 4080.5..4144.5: 0.85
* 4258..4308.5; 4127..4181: 0.91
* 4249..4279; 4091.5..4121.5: 0.75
